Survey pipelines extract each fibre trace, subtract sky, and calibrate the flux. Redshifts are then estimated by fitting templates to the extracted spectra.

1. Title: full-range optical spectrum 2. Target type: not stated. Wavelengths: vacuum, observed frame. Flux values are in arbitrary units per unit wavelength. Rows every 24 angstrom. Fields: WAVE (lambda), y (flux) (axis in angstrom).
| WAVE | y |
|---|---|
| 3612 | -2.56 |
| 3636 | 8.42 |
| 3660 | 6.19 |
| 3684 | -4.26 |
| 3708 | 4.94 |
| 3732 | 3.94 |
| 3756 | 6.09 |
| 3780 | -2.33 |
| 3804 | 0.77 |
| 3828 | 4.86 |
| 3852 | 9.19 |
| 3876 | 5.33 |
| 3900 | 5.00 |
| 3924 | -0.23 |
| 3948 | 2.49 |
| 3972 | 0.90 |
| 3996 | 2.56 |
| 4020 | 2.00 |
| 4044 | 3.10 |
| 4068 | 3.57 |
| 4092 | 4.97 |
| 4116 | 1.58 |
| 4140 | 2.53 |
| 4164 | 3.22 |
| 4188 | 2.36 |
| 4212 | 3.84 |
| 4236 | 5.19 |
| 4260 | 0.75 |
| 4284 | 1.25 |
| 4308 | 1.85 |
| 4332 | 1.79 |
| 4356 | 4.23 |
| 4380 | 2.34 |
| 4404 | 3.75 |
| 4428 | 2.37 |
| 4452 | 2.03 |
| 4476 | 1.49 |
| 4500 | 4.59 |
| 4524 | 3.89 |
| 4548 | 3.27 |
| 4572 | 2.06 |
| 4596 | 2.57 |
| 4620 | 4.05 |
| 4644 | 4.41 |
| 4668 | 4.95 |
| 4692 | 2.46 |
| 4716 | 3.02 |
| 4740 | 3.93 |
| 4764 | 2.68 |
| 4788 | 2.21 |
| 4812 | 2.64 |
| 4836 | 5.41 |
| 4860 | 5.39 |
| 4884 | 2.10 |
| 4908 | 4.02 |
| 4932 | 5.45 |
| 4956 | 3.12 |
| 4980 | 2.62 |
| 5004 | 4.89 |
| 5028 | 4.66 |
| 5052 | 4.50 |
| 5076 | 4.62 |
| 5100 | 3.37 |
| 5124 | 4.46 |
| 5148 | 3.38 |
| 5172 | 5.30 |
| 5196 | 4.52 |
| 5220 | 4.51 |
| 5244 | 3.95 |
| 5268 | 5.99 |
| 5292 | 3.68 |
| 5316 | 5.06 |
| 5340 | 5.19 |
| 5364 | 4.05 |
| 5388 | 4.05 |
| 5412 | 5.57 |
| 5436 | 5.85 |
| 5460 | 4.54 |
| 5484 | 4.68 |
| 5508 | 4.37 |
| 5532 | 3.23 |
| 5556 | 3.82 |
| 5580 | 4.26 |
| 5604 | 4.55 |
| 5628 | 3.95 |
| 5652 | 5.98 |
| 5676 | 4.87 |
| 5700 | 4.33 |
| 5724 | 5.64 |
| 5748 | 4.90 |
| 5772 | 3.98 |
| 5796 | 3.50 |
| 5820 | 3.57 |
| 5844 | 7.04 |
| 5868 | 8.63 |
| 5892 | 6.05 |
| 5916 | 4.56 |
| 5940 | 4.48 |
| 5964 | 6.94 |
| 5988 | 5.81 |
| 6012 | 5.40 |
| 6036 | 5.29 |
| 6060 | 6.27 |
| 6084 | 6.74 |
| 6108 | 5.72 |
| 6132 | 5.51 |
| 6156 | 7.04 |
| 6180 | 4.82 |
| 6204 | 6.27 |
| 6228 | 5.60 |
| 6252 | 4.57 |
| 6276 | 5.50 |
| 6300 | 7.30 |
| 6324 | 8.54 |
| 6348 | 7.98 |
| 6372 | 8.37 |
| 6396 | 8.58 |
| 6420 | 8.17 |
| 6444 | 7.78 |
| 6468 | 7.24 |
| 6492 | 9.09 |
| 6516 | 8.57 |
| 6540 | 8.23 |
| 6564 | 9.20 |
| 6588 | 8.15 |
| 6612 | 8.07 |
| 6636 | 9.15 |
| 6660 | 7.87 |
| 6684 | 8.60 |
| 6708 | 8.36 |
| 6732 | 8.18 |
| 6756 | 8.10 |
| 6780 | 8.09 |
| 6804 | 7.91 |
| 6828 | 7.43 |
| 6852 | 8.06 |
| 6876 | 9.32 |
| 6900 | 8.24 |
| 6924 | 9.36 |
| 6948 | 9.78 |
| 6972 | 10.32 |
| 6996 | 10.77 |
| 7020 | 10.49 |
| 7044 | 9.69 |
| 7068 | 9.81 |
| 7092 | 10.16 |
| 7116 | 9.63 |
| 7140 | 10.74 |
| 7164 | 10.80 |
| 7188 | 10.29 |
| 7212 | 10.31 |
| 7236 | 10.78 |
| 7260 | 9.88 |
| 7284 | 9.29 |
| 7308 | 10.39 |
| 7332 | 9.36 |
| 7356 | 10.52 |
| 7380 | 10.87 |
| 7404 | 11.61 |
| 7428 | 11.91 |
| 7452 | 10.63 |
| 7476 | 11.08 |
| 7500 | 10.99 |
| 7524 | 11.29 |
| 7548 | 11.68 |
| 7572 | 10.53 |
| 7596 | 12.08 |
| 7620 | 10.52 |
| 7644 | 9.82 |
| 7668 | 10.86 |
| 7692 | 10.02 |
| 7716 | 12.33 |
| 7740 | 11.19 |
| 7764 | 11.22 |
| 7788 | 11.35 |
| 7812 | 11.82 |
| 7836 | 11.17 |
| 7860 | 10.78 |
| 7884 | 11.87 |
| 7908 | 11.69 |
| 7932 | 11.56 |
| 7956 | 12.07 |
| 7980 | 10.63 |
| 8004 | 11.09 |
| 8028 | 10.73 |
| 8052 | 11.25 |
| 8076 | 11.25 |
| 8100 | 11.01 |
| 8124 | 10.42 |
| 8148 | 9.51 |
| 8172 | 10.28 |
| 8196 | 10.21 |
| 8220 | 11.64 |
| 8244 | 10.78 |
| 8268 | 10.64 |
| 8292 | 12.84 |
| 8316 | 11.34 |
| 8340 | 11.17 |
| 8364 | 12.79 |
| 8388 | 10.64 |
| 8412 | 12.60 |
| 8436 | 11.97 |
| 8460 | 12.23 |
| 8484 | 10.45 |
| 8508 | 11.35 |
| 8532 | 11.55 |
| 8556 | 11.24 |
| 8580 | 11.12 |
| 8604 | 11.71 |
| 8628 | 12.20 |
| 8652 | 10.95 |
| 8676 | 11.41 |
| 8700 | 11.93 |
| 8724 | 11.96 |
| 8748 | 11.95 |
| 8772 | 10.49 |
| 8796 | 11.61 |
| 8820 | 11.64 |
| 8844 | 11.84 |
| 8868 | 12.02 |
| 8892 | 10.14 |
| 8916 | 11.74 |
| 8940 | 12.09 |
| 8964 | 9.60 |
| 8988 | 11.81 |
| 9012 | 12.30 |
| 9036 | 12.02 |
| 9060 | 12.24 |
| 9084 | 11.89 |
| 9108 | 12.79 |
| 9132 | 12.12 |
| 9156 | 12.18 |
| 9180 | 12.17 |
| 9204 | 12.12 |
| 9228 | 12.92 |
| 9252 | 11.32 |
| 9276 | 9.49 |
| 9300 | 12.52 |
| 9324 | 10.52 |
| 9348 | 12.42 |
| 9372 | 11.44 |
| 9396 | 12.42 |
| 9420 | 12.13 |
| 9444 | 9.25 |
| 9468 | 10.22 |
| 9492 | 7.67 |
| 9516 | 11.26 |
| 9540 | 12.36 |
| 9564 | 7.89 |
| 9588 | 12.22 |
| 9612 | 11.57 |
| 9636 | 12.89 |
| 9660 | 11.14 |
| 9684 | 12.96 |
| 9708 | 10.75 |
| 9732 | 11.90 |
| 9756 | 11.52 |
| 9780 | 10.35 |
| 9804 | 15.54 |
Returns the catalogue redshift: 0.57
